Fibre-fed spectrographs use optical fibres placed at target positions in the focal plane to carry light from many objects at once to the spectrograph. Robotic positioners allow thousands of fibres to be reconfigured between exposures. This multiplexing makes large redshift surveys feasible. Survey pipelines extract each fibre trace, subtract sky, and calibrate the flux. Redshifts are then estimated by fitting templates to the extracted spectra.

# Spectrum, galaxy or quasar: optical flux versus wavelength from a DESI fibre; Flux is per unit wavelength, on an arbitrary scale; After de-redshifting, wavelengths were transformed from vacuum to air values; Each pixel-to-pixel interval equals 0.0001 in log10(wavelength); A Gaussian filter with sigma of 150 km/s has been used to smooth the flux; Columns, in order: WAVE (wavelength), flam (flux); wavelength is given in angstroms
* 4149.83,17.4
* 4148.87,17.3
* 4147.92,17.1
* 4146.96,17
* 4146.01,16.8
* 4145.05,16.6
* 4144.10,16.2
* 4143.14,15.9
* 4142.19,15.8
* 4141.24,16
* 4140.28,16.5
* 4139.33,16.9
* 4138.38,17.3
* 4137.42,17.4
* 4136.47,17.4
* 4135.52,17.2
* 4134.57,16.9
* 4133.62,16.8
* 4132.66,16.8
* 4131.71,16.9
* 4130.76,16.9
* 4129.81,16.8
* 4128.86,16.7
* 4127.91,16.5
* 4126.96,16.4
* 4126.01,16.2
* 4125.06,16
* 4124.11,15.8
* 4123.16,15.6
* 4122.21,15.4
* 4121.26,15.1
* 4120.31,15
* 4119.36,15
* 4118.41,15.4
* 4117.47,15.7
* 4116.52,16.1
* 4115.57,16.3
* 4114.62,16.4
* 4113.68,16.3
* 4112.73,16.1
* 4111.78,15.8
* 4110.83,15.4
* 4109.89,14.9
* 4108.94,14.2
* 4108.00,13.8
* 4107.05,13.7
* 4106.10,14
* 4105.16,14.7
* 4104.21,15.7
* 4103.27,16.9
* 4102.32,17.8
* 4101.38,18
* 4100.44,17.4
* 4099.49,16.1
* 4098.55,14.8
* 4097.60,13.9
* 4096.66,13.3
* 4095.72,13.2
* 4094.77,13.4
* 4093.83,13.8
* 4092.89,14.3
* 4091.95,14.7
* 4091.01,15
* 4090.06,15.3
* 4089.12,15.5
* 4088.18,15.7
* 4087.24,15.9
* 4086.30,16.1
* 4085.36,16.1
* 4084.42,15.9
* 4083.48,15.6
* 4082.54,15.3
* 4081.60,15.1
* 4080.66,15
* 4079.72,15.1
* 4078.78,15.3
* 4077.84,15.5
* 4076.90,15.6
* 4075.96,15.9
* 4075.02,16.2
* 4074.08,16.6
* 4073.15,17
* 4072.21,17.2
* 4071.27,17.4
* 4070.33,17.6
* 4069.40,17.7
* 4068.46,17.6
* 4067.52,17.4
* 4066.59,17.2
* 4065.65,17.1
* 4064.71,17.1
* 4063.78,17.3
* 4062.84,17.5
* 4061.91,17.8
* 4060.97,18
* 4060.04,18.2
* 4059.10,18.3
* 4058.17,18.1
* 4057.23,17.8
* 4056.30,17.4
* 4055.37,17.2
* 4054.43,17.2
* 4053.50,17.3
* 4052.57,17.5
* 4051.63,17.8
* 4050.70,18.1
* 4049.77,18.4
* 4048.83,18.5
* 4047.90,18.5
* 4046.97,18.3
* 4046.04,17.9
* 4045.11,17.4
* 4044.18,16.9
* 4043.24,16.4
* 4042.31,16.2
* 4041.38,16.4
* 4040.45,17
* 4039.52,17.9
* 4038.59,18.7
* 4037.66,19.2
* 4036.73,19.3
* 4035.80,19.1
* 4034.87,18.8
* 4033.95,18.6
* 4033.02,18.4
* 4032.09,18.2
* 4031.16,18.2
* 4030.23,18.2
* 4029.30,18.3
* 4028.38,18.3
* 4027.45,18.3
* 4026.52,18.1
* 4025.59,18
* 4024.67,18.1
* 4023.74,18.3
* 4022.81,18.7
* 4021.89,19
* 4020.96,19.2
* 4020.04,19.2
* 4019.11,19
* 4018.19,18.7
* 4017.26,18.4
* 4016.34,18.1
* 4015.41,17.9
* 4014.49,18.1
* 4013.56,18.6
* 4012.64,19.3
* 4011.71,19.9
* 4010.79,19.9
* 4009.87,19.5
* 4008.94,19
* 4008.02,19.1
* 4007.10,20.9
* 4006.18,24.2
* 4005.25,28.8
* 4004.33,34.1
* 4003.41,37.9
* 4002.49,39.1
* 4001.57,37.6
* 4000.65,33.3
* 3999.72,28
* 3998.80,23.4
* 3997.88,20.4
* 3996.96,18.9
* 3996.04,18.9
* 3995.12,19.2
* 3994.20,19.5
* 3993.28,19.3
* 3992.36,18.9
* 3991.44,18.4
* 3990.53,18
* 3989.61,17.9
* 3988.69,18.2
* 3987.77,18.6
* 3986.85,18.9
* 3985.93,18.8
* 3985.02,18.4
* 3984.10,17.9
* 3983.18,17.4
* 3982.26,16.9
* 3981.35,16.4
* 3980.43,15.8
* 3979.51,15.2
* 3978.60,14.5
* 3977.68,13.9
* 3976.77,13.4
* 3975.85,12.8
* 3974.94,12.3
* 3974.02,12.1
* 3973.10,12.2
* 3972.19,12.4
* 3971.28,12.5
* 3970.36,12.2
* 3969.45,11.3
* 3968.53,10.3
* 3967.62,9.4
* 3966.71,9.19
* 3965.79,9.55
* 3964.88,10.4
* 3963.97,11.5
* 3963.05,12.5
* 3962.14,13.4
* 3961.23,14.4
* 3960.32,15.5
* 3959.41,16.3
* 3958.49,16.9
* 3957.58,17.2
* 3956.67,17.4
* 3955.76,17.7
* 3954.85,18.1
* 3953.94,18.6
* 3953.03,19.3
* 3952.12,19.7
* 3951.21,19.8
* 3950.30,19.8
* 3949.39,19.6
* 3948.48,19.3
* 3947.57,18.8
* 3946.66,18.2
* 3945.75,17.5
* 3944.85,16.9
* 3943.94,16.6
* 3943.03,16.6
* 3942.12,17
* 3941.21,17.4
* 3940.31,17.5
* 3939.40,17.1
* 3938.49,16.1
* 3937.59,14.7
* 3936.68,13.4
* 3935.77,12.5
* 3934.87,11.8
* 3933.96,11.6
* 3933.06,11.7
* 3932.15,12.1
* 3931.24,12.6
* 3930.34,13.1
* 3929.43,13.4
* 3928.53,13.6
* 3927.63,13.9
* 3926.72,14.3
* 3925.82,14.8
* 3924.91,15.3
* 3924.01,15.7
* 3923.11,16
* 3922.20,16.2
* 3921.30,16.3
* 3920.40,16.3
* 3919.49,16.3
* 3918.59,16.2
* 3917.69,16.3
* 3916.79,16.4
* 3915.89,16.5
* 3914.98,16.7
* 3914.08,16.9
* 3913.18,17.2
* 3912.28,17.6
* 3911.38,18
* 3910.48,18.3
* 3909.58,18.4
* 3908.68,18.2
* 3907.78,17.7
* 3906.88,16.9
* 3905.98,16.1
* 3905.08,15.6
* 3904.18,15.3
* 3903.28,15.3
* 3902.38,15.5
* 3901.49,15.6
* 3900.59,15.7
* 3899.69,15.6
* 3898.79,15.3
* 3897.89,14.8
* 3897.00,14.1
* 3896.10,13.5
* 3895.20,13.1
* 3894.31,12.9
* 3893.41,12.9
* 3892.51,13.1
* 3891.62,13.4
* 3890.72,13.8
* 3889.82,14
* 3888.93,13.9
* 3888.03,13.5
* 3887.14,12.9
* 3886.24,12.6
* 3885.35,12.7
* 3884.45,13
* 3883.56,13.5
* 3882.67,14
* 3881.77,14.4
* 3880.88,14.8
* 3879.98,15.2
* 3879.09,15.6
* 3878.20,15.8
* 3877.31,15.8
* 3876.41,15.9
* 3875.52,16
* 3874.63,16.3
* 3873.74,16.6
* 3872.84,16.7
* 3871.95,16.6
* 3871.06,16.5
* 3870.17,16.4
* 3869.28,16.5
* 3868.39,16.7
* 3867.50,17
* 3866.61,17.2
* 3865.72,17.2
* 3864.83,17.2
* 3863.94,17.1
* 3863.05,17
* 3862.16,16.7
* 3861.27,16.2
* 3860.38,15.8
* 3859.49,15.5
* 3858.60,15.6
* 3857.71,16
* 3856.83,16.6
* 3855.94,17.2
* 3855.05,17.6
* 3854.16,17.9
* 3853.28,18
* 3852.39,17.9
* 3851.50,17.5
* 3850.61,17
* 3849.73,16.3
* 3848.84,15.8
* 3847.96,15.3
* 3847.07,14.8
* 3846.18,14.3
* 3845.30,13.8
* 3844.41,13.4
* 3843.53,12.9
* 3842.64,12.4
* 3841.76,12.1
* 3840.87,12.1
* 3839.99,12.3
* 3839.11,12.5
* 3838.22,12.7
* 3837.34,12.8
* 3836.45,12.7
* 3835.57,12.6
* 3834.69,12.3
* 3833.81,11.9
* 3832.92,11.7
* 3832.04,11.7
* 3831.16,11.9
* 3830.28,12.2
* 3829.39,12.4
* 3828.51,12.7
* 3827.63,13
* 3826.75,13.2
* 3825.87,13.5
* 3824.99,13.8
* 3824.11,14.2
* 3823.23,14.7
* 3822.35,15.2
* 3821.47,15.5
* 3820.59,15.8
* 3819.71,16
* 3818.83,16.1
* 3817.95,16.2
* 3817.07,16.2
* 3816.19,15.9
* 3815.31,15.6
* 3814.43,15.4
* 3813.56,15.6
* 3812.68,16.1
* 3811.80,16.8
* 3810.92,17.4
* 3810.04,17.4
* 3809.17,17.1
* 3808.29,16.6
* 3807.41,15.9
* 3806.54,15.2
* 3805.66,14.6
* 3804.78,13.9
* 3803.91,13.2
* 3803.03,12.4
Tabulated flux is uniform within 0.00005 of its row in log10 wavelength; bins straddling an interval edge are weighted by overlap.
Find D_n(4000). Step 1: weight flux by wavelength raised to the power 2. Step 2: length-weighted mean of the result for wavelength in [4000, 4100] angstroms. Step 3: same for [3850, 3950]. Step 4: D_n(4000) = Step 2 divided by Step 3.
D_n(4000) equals 1.26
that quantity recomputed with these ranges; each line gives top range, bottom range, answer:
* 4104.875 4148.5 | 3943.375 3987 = 1.13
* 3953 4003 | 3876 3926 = 1.16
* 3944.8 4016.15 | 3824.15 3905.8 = 1.32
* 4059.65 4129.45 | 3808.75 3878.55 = 1.18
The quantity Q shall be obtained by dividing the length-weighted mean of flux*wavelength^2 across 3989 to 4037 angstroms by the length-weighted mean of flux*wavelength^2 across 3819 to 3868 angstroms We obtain 1.56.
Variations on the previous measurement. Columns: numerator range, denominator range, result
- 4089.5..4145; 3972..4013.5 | 0.83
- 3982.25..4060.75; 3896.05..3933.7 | 1.34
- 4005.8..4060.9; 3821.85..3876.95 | 1.35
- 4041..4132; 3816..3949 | 1.19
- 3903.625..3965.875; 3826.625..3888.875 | 1.12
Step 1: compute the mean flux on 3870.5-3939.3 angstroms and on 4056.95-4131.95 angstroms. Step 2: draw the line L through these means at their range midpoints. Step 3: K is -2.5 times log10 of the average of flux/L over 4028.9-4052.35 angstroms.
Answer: -0.15 mag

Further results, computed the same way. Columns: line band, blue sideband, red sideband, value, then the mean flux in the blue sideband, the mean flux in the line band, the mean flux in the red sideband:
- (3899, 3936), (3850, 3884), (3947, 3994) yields 0.040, 16.4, 15.5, 15.7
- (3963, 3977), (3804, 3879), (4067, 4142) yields 0.332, 15.2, 11.4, 15.9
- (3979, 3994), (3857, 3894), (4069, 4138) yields -0.150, 15.3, 17.8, 15.8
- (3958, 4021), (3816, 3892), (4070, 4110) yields -0.202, 14.8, 18.3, 15.4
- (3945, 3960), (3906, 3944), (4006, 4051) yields -0.123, 15.6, 18.3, 18.5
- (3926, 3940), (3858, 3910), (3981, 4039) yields 0.272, 15.4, 13.5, 20.5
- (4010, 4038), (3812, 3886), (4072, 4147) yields -0.199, 15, 18.7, 15.8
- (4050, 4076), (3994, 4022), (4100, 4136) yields 0.116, 22.9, 17.4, 16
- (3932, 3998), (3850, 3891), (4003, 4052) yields 0.138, 15.8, 15.8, 19.4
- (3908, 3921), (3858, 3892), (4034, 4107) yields -0.095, 15.4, 17.1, 16.6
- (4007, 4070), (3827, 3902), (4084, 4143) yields -0.176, 14.7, 18.2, 15.8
